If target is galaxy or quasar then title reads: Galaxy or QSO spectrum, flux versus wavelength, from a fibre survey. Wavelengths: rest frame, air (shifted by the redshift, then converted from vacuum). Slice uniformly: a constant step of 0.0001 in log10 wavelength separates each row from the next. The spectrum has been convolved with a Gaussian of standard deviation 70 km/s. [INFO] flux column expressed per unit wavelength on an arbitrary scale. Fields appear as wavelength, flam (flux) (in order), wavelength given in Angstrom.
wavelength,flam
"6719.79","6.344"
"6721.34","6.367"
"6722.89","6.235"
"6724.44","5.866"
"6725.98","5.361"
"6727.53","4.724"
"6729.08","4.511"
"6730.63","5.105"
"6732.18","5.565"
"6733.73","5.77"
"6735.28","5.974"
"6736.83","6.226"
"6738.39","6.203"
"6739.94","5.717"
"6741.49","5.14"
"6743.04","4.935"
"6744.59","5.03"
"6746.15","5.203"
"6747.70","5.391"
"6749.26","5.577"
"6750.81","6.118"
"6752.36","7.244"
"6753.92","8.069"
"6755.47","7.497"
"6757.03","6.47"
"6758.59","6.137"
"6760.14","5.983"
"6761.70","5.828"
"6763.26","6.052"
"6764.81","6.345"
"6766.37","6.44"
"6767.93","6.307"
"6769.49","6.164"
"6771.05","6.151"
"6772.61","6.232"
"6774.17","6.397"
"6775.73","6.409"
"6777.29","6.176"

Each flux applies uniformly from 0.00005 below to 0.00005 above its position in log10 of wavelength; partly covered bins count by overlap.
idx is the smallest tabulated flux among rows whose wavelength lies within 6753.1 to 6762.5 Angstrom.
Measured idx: 5.828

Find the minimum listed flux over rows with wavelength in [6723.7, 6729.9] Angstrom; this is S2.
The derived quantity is 4.511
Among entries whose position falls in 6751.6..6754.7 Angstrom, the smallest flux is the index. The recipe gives 7.244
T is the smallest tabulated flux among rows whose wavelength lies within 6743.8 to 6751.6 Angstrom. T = 5.03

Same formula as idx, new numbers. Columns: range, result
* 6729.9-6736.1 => 5.105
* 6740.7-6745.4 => 4.935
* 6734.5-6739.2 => 5.974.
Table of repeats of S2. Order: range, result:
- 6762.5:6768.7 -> 6.052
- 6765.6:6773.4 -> 6.151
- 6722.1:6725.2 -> 5.866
